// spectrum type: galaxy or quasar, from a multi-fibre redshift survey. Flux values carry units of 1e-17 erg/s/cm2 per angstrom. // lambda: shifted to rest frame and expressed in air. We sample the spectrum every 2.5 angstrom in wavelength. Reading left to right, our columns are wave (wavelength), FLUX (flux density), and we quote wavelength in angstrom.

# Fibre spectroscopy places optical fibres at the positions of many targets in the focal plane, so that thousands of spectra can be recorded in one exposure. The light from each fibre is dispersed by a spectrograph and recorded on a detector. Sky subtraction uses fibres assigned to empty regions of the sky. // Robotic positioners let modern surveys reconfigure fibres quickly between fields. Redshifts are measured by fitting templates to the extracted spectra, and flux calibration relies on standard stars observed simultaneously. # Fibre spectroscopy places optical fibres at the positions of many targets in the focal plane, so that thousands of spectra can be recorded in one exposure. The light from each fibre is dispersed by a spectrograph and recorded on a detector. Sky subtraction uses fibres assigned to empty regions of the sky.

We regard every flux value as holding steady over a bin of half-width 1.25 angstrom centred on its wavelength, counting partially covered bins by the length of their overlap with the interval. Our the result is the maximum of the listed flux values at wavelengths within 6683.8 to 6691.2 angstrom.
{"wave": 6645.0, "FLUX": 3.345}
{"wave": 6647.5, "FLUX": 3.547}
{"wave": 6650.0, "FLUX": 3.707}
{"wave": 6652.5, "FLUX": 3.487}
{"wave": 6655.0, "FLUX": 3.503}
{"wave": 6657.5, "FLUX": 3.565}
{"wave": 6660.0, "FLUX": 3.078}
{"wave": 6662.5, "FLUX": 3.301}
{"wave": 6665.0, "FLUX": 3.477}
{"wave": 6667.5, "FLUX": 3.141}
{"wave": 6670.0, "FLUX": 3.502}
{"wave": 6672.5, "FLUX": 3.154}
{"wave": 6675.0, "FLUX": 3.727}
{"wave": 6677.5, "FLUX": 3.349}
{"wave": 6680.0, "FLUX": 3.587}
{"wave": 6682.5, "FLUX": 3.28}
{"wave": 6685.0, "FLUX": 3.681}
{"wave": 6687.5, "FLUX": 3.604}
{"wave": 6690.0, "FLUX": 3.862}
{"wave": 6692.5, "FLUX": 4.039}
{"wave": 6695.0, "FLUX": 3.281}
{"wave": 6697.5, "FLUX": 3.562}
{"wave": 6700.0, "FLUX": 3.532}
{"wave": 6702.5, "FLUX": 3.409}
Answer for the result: 3.862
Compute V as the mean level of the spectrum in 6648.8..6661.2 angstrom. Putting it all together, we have 3.47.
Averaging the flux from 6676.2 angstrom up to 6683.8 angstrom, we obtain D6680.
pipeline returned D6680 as 3.41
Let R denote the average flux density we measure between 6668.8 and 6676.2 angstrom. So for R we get 3.46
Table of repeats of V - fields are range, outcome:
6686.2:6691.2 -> 3.73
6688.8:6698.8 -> 3.68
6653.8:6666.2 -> 3.38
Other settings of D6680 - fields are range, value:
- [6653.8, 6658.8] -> 3.53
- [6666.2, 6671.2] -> 3.32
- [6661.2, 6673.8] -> 3.32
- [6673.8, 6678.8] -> 3.54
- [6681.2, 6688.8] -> 3.52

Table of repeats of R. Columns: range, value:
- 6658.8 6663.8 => 3.19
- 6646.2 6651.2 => 3.62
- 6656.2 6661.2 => 3.33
